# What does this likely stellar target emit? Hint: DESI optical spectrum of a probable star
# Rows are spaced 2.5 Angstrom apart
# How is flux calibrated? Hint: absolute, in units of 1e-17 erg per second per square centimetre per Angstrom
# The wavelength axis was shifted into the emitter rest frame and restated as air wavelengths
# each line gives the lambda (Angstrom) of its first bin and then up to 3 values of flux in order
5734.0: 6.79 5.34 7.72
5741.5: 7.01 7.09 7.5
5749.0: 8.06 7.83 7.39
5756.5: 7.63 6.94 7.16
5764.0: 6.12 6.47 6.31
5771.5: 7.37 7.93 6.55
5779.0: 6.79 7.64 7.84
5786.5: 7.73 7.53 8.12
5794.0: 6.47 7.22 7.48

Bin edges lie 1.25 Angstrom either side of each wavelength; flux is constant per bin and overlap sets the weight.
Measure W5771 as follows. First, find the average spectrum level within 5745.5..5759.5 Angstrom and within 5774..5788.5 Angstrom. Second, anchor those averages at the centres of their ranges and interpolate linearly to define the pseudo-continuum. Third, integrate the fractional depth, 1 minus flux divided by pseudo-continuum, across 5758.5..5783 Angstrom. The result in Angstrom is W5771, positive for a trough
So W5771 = 1.69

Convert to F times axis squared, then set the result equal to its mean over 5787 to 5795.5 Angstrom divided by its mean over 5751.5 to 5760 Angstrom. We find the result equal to 1.01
